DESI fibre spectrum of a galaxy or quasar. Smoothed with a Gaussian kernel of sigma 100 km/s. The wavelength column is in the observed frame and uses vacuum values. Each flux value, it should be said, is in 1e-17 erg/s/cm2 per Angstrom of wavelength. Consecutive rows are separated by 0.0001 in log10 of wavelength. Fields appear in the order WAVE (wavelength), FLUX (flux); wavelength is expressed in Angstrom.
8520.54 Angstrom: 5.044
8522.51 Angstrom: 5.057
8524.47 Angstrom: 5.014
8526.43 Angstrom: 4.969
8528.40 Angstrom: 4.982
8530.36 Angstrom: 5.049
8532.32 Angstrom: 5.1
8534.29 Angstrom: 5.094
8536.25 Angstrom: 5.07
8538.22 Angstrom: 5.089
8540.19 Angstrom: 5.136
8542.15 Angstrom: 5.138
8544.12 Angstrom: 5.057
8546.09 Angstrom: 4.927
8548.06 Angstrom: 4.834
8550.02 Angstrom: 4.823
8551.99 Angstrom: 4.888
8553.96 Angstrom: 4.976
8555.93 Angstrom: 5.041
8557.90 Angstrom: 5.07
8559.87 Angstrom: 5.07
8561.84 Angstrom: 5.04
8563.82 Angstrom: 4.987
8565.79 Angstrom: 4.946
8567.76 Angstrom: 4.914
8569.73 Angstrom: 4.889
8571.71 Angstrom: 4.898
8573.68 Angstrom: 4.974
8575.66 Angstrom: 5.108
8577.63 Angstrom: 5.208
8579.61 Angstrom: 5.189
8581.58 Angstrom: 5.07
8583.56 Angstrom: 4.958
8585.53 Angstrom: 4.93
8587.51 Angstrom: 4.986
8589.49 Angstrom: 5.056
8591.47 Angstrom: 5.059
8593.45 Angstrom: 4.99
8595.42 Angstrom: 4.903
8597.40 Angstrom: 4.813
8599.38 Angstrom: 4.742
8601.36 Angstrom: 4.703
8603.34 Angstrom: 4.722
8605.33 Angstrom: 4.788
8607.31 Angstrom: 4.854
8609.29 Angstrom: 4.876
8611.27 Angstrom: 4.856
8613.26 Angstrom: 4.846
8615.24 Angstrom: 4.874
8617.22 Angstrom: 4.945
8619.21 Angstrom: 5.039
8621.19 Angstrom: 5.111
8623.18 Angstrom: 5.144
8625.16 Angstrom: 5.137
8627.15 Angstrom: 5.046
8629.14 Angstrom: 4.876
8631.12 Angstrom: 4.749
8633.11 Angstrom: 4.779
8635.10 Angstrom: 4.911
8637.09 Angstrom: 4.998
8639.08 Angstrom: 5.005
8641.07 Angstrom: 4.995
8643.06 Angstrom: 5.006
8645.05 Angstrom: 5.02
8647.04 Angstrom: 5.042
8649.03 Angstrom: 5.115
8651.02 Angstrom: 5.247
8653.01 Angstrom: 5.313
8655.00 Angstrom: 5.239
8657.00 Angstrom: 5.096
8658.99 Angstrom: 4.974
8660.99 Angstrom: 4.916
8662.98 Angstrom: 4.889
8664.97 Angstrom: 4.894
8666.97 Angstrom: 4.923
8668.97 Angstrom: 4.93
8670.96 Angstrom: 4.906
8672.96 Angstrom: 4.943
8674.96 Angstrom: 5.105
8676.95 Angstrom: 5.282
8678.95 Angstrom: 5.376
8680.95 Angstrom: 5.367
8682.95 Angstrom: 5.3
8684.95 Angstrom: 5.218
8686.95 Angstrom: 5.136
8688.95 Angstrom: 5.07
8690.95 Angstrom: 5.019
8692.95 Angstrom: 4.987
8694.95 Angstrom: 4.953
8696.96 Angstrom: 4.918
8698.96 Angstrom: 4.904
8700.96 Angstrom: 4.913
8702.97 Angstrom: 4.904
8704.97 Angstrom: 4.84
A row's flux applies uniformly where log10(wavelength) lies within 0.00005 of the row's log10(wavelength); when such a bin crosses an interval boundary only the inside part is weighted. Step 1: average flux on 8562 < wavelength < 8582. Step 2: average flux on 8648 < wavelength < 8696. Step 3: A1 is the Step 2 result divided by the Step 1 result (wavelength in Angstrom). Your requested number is 1.01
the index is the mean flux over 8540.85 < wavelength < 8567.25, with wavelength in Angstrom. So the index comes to 4.99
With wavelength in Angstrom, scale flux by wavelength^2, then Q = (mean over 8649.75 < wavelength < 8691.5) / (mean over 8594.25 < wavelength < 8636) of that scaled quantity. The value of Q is 1.06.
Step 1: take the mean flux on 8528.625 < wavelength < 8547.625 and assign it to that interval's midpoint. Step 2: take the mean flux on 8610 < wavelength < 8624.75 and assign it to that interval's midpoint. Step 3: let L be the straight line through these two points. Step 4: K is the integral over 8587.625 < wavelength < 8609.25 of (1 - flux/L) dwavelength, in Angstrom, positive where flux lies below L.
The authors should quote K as 0.6 Angstrom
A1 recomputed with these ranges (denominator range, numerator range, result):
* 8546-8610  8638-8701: 1.02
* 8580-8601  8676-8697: 1.04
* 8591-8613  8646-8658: 1.07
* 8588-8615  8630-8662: 1.03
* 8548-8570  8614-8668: 1.01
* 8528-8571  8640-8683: 1.02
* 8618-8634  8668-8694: 1.03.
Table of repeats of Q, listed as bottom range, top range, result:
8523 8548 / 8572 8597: 1.01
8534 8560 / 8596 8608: 0.96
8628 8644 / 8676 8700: 1.06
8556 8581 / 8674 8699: 1.05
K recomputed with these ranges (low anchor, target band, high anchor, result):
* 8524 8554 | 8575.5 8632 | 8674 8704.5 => 1.1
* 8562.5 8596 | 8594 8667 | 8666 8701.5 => 1.2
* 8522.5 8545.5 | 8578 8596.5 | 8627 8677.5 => 0.1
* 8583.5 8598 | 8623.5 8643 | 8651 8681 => 0.3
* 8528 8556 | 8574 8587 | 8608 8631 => -0.2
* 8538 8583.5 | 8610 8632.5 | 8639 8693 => 0.4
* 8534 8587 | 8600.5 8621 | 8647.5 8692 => 0.8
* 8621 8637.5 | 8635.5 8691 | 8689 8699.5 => -1.3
